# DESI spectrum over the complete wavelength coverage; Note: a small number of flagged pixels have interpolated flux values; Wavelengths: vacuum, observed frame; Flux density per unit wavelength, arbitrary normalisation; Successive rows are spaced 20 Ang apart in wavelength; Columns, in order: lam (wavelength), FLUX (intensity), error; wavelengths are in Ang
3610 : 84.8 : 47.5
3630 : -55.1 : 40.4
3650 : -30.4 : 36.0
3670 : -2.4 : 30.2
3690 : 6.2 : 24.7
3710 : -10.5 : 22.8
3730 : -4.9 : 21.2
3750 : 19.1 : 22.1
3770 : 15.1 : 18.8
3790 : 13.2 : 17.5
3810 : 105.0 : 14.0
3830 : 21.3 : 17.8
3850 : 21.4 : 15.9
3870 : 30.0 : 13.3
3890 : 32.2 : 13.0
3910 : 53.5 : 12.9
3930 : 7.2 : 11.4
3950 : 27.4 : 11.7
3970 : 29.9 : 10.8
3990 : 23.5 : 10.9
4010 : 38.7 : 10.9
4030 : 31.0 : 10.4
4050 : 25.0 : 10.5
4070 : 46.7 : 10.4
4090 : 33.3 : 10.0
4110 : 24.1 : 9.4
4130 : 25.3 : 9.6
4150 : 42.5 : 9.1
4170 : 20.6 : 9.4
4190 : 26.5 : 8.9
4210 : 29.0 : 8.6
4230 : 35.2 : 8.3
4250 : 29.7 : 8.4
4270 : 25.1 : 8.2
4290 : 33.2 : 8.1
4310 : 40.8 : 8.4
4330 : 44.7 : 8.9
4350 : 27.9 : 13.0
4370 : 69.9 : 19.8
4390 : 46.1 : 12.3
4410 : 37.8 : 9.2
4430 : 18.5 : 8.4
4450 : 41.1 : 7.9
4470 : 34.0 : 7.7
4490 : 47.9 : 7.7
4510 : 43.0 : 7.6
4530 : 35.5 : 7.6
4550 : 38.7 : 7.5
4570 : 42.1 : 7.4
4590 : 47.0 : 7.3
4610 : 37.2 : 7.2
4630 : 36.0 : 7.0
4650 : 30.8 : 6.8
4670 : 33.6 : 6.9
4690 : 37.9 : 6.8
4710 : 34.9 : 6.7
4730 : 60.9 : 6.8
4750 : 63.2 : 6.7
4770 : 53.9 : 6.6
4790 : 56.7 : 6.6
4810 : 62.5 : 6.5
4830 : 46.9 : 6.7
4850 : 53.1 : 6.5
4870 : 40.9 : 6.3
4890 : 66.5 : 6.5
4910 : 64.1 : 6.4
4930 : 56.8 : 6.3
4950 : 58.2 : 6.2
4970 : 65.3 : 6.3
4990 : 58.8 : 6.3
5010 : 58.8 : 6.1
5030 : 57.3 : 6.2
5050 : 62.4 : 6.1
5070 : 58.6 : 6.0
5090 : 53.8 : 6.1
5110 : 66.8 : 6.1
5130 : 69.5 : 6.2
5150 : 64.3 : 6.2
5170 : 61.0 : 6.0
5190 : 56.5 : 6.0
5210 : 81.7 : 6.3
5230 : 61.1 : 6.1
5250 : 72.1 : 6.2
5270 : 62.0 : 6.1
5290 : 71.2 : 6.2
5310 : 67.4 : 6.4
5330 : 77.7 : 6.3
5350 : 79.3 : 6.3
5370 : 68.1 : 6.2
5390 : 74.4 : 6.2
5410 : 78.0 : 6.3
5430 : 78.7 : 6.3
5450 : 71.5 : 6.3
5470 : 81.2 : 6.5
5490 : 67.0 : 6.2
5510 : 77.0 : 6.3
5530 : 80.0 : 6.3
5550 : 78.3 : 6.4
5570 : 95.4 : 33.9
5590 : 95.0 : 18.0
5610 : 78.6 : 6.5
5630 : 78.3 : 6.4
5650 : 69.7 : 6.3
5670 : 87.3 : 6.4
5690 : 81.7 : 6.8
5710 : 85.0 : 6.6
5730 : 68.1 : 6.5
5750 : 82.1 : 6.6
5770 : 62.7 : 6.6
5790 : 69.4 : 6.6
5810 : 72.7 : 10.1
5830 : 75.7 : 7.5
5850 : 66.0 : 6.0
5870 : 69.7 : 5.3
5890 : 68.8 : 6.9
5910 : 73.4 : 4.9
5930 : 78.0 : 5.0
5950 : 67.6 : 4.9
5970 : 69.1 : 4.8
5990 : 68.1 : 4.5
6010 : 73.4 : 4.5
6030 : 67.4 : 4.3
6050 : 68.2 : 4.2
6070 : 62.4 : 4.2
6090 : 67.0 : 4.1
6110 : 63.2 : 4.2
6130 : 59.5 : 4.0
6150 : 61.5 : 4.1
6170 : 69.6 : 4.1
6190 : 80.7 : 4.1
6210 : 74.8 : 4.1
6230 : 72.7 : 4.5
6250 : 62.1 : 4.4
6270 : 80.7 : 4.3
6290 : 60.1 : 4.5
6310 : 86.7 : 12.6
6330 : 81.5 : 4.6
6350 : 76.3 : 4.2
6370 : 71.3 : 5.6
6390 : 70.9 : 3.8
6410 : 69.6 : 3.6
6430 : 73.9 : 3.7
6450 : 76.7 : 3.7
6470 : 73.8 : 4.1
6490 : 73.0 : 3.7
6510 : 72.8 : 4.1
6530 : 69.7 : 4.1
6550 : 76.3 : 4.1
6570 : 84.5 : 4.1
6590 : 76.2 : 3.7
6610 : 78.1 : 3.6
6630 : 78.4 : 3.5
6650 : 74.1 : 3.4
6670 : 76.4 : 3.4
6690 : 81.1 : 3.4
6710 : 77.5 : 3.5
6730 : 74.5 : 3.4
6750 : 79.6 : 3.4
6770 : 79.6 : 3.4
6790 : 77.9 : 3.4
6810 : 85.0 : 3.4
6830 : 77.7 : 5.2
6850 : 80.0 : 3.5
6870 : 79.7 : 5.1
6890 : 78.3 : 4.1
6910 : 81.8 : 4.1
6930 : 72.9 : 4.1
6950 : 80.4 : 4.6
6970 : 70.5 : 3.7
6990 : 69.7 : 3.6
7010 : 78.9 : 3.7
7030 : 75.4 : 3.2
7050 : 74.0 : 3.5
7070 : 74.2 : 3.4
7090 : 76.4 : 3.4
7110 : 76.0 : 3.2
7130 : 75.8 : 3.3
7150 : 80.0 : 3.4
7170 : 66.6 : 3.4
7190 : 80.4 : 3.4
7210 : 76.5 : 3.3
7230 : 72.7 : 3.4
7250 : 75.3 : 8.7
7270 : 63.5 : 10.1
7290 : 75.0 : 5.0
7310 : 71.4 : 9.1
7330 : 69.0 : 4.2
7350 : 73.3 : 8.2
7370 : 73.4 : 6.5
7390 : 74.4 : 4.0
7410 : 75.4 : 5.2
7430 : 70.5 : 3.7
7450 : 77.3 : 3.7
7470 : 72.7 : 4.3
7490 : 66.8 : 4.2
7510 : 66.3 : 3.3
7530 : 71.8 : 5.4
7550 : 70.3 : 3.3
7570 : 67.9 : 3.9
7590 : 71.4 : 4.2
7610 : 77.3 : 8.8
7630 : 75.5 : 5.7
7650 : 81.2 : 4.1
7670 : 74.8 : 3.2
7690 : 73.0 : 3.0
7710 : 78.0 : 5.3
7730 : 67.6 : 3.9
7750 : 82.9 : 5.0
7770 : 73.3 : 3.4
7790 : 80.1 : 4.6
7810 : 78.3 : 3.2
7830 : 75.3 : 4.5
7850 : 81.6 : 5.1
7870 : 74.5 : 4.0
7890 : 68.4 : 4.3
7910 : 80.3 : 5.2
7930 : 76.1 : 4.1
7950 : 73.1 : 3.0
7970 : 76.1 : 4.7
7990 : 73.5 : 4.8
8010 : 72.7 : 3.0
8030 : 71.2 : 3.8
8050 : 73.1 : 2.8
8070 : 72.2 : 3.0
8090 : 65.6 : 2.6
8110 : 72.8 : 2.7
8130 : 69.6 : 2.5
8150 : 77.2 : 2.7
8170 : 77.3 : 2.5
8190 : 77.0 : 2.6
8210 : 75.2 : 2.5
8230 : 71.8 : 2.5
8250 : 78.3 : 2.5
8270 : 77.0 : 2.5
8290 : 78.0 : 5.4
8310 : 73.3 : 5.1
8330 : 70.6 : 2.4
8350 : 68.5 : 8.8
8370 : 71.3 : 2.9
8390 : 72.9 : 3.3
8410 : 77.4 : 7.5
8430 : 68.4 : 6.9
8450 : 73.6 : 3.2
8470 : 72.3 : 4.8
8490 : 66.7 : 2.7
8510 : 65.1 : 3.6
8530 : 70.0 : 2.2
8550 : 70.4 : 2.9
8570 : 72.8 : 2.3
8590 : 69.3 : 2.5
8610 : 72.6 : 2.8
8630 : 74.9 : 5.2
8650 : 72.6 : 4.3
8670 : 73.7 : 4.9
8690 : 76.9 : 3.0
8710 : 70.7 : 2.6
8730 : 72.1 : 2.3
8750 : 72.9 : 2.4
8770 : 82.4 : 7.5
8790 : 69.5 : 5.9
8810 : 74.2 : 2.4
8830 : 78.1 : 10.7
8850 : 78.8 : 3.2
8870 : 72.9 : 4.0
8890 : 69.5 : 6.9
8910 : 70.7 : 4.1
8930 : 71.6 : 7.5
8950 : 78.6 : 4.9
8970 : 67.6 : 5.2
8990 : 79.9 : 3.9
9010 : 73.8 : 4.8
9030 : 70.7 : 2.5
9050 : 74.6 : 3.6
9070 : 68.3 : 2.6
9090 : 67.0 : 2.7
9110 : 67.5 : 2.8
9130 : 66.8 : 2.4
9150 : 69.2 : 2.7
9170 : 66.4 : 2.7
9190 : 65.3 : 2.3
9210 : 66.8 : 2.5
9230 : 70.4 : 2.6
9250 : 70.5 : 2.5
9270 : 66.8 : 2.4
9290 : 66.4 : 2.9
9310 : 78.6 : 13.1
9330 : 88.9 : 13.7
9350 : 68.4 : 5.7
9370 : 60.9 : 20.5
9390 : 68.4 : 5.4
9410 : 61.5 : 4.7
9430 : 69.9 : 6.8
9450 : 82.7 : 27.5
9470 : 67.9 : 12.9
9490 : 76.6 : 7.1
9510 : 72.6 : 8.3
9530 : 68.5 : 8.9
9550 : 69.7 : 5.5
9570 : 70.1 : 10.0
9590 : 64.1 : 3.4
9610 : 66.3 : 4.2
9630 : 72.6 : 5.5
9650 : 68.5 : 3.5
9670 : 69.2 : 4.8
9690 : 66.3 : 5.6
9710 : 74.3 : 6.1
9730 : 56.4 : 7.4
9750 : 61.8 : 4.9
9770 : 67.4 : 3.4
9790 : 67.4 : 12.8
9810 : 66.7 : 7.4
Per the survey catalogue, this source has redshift 0.18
